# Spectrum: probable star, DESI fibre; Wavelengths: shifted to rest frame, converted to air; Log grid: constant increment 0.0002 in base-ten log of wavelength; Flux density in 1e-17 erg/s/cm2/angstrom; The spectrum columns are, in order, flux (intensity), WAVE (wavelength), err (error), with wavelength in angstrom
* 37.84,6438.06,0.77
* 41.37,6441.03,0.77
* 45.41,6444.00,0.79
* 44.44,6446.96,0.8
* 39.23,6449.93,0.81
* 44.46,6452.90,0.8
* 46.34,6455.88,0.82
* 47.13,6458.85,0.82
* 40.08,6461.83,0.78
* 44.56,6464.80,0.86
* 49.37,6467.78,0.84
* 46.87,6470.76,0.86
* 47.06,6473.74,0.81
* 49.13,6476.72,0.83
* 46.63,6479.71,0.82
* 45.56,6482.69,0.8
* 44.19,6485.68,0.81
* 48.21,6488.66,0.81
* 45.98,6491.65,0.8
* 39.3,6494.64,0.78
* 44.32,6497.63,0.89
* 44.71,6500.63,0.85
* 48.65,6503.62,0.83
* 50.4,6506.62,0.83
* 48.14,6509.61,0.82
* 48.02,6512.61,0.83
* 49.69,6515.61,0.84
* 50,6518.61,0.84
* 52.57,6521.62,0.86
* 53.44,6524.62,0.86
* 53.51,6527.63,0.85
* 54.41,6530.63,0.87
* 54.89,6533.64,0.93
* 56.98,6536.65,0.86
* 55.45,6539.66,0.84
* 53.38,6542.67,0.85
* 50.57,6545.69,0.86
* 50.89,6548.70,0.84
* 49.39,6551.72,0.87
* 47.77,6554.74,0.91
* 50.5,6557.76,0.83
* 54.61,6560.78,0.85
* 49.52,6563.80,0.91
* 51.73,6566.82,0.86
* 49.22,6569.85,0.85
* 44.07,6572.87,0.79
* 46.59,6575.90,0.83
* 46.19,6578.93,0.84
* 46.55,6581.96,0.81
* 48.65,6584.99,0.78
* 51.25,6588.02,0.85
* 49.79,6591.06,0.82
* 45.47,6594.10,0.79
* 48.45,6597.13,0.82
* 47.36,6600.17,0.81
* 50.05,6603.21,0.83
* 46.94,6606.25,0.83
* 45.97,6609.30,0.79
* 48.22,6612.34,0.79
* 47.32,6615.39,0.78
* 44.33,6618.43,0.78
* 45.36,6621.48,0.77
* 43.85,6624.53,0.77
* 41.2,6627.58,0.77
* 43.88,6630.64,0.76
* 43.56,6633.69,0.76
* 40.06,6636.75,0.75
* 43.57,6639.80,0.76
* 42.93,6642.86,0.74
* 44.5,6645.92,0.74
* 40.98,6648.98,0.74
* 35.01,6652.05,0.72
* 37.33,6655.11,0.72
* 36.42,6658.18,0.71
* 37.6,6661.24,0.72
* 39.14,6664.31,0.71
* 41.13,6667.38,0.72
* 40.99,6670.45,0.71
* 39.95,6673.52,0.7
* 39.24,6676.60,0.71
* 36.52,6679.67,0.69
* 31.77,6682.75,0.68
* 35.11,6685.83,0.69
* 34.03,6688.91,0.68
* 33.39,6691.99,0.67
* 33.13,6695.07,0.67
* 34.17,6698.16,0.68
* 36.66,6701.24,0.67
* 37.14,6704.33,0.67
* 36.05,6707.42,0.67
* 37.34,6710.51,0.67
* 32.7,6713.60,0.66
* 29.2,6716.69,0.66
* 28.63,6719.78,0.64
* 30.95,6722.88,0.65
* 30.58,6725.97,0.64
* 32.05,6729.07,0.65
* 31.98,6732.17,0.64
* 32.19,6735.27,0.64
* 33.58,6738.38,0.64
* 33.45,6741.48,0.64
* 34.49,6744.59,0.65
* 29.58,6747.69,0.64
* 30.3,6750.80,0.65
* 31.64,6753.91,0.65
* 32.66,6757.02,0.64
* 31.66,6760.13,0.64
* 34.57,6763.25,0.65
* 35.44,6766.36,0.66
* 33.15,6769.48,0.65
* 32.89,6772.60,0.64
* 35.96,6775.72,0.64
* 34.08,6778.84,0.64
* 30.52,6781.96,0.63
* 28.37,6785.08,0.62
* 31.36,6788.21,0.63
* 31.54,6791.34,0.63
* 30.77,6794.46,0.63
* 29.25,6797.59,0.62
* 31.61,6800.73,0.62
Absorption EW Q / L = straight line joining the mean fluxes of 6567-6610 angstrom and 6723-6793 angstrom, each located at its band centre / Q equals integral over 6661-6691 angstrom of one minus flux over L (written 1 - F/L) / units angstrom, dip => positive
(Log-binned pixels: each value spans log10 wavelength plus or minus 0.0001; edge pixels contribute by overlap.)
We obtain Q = 1.8 angstrom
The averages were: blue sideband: 47.8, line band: 37.5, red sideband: 32.3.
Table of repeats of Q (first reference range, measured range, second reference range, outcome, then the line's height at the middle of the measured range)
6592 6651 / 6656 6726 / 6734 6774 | 5.7 angstrom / 38.5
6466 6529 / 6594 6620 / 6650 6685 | -3.7 angstrom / 41.3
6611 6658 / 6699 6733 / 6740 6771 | 2.7 angstrom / 35.9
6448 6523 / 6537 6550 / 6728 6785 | -2.8 angstrom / 43.5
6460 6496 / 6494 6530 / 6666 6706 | -4.0 angstrom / 44.1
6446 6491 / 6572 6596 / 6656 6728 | -4.3 angstrom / 40.3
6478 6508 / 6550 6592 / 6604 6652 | -4.0 angstrom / 44.7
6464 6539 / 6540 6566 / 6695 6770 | -3.3 angstrom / 45.2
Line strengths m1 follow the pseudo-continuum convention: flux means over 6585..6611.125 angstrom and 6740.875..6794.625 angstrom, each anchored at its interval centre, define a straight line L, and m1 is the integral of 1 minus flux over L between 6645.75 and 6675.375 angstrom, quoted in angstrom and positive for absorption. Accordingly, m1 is 2.3 angstrom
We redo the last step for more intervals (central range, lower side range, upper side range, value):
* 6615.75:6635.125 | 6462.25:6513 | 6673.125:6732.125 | -2.8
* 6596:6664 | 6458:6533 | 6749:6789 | -5.0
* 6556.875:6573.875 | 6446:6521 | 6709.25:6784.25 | -3.3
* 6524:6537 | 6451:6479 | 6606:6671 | -2.9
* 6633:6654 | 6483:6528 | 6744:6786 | -0.9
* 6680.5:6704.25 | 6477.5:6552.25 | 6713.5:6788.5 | 1.4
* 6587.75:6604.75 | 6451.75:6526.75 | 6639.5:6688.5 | -2.7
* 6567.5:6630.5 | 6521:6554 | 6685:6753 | -0.8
